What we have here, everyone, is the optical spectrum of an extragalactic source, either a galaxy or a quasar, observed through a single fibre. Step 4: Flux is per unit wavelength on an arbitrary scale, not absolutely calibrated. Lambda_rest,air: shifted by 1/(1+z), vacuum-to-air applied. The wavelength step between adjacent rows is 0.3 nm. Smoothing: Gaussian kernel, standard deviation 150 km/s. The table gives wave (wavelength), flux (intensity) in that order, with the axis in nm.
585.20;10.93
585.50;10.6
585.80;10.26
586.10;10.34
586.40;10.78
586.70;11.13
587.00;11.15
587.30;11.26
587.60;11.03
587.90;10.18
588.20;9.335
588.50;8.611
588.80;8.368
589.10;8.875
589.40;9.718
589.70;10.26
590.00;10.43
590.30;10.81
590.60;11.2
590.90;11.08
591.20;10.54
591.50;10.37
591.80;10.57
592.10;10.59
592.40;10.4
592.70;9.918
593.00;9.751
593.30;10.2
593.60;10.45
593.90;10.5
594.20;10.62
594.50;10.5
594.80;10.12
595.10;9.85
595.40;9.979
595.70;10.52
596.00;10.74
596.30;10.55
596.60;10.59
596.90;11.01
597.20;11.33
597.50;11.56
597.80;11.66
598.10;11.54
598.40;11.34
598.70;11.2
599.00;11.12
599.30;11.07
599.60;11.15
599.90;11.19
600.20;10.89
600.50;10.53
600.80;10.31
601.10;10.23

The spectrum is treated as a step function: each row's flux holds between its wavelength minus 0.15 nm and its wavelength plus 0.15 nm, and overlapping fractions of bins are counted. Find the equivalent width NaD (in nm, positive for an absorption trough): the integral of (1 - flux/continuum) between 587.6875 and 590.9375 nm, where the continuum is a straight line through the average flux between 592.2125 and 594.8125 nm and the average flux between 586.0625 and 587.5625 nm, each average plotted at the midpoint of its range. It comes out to 0.25 nm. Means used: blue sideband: 11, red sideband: 10.3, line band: 9.88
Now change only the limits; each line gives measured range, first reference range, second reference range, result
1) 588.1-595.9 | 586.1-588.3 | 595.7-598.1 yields 0.53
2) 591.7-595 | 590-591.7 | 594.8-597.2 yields 0.10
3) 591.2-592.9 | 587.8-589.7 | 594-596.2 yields -0.10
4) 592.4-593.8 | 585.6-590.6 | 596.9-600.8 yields 0.07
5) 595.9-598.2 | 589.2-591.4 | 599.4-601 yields -0.09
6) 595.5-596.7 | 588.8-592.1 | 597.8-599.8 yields 0.04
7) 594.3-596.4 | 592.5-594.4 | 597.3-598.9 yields 0.08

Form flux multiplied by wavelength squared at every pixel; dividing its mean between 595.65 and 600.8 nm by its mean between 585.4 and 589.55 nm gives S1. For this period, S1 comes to 1.13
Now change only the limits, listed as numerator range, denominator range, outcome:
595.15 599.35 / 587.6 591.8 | 1.12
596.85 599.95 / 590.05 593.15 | 1.10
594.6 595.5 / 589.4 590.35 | 0.98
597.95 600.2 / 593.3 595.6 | 1.11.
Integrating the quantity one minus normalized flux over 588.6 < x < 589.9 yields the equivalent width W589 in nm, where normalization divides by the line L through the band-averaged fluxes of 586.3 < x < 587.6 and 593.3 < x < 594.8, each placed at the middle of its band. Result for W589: 0.19 nm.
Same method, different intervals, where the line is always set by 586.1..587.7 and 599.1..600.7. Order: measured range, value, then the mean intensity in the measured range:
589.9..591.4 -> 0.02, 10.8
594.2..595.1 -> 0.06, 10.3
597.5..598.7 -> -0.06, 11.5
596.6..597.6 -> -0.02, 11.2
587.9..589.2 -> 0.24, 8.95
